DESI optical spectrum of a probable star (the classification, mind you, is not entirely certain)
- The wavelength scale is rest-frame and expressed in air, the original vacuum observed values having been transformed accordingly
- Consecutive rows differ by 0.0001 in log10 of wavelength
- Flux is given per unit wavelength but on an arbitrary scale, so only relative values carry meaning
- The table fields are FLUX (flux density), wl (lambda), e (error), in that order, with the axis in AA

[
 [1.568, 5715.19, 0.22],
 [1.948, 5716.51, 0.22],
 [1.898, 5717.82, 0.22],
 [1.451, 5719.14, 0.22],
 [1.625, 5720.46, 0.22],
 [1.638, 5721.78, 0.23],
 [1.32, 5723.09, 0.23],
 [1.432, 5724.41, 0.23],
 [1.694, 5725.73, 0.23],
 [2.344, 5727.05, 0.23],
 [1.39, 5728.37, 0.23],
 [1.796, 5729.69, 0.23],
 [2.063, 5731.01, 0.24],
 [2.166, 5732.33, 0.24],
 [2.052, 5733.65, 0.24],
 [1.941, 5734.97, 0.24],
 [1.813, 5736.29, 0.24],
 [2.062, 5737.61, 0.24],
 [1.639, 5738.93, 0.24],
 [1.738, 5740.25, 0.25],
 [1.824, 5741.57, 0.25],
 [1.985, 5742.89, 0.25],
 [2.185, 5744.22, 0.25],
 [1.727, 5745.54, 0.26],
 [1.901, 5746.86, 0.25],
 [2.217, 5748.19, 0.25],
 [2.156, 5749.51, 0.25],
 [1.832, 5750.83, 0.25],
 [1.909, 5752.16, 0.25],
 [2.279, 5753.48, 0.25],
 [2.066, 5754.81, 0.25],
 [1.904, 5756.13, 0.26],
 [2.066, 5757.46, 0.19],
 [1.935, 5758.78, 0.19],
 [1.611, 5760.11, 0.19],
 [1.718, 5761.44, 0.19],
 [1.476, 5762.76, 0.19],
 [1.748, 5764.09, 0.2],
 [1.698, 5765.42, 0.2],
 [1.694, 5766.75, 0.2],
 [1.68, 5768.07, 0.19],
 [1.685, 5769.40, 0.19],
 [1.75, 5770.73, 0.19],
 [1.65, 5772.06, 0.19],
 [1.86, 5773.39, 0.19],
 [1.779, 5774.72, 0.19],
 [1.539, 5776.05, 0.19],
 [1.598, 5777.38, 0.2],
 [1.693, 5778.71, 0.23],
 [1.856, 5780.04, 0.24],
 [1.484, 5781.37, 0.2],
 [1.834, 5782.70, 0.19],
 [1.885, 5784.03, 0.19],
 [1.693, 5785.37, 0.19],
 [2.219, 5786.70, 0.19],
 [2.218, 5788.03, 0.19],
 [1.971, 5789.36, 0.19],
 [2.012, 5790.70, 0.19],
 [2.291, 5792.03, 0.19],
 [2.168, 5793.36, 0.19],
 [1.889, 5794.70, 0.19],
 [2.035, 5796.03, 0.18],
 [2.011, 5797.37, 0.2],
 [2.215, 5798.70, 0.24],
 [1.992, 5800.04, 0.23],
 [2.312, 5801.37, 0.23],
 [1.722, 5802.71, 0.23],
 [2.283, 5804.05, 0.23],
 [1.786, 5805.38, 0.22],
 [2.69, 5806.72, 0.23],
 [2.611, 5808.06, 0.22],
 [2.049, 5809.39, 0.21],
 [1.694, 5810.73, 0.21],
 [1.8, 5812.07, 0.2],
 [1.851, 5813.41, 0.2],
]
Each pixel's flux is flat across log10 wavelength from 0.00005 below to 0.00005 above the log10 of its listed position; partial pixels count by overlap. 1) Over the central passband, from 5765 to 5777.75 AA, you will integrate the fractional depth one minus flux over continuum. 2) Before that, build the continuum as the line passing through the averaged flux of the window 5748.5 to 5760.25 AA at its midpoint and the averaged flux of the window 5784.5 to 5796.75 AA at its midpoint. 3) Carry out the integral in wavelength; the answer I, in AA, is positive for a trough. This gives 2.06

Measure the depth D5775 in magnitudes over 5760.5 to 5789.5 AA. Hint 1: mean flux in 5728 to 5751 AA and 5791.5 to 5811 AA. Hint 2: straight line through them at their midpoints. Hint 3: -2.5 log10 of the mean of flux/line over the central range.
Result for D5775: 0.16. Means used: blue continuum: 1.93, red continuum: 2.12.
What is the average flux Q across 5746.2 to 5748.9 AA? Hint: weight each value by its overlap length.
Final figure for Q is 2.06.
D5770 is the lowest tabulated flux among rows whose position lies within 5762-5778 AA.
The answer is 1.476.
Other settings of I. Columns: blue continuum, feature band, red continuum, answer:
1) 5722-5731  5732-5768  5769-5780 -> -4.2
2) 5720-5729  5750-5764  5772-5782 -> -1.8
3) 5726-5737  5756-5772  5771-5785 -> 0.4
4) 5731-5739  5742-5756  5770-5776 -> -1.0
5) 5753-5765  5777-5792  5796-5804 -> 0.8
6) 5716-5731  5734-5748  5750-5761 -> -0.5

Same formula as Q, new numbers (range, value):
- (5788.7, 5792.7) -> 2.09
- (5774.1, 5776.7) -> 1.66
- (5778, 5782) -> 1.68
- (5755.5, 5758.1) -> 1.98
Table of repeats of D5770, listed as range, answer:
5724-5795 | 1.39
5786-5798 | 1.889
